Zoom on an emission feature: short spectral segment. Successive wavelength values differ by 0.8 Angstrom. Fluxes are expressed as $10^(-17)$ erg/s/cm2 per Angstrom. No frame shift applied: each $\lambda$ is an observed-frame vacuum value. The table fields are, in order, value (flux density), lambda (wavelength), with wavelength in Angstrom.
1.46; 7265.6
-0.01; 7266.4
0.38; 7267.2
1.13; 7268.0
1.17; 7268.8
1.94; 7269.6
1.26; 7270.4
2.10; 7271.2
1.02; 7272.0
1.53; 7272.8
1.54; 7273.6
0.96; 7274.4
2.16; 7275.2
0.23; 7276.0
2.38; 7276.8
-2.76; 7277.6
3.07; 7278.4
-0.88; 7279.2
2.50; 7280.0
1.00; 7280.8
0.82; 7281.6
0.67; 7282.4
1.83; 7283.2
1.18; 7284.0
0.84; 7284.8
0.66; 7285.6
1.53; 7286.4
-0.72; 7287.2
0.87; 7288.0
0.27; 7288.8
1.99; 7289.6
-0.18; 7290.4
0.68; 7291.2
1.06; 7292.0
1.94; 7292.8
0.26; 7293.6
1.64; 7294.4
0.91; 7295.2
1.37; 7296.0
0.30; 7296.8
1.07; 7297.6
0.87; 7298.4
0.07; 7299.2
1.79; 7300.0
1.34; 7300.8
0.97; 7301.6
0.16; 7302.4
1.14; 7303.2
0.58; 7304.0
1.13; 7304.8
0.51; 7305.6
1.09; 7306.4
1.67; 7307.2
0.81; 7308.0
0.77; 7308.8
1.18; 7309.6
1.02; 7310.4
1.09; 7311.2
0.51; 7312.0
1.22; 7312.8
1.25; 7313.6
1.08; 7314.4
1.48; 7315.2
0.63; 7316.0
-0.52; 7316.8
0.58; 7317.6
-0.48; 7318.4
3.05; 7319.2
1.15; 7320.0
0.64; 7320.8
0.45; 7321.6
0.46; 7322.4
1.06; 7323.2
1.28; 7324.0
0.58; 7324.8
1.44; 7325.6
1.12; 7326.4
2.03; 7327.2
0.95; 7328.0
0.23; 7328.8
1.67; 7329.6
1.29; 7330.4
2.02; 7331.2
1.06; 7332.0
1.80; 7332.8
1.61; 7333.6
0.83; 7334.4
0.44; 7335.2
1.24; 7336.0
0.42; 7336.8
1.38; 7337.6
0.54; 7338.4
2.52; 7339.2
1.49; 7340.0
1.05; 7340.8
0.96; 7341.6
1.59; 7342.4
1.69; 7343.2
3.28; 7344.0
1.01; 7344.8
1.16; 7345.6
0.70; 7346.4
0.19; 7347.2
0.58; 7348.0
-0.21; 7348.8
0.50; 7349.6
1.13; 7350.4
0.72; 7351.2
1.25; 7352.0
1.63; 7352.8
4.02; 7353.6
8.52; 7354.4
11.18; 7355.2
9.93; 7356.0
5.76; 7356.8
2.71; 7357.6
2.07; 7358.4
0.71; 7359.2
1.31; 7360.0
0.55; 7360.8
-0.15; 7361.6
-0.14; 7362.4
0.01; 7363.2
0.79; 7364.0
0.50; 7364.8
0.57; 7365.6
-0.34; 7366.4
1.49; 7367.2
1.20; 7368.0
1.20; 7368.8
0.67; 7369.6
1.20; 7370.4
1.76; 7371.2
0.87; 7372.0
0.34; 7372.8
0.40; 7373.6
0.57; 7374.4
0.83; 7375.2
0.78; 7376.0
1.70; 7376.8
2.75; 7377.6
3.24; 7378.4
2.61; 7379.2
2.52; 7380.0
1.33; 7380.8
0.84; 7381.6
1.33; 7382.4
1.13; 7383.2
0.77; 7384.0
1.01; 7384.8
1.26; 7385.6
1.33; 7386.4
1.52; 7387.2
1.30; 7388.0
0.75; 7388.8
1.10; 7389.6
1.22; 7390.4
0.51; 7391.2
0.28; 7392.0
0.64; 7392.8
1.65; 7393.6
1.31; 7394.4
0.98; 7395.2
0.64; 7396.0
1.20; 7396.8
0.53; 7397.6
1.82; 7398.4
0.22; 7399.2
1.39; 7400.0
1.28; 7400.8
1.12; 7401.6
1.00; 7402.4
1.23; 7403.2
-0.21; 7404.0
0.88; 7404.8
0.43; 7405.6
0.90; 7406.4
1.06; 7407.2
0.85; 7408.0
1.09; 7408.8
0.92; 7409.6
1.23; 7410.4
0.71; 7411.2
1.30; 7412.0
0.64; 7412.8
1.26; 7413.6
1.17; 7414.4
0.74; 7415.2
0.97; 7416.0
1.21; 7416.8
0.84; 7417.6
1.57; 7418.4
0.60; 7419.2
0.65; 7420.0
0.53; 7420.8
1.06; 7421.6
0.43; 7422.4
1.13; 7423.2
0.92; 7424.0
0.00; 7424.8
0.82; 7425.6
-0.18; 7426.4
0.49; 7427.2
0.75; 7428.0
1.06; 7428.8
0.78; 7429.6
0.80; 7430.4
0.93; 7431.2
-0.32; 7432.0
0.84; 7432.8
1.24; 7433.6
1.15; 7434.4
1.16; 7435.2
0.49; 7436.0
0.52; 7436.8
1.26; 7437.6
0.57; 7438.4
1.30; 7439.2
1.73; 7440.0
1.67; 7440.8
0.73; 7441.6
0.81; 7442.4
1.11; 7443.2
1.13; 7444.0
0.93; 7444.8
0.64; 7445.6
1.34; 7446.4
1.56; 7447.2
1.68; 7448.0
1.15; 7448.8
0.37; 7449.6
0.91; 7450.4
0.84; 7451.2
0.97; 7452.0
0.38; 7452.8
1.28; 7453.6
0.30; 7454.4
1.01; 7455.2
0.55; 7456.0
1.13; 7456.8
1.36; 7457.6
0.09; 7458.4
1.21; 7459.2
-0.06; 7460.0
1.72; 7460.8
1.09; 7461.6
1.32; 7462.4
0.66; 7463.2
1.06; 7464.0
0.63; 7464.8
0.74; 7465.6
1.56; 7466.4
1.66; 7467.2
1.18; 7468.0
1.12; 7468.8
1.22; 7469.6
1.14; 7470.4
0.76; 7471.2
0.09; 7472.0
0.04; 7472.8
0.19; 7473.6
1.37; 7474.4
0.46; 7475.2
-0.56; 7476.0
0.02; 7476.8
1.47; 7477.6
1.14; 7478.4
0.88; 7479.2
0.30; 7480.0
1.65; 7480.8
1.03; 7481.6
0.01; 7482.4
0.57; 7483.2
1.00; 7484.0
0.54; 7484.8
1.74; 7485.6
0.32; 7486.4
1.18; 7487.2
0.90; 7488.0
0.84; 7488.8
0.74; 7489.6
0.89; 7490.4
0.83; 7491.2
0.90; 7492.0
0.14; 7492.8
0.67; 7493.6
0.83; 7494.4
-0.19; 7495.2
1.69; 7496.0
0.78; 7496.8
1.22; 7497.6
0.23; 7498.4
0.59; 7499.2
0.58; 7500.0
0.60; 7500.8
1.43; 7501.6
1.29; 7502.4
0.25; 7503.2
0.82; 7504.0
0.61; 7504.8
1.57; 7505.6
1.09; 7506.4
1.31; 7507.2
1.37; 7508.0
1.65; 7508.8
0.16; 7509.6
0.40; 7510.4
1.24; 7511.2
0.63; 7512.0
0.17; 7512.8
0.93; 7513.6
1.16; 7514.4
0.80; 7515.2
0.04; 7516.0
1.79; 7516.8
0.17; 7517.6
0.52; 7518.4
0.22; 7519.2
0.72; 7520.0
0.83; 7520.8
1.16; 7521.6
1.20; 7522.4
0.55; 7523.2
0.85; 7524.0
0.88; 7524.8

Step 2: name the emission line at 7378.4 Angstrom [N II]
